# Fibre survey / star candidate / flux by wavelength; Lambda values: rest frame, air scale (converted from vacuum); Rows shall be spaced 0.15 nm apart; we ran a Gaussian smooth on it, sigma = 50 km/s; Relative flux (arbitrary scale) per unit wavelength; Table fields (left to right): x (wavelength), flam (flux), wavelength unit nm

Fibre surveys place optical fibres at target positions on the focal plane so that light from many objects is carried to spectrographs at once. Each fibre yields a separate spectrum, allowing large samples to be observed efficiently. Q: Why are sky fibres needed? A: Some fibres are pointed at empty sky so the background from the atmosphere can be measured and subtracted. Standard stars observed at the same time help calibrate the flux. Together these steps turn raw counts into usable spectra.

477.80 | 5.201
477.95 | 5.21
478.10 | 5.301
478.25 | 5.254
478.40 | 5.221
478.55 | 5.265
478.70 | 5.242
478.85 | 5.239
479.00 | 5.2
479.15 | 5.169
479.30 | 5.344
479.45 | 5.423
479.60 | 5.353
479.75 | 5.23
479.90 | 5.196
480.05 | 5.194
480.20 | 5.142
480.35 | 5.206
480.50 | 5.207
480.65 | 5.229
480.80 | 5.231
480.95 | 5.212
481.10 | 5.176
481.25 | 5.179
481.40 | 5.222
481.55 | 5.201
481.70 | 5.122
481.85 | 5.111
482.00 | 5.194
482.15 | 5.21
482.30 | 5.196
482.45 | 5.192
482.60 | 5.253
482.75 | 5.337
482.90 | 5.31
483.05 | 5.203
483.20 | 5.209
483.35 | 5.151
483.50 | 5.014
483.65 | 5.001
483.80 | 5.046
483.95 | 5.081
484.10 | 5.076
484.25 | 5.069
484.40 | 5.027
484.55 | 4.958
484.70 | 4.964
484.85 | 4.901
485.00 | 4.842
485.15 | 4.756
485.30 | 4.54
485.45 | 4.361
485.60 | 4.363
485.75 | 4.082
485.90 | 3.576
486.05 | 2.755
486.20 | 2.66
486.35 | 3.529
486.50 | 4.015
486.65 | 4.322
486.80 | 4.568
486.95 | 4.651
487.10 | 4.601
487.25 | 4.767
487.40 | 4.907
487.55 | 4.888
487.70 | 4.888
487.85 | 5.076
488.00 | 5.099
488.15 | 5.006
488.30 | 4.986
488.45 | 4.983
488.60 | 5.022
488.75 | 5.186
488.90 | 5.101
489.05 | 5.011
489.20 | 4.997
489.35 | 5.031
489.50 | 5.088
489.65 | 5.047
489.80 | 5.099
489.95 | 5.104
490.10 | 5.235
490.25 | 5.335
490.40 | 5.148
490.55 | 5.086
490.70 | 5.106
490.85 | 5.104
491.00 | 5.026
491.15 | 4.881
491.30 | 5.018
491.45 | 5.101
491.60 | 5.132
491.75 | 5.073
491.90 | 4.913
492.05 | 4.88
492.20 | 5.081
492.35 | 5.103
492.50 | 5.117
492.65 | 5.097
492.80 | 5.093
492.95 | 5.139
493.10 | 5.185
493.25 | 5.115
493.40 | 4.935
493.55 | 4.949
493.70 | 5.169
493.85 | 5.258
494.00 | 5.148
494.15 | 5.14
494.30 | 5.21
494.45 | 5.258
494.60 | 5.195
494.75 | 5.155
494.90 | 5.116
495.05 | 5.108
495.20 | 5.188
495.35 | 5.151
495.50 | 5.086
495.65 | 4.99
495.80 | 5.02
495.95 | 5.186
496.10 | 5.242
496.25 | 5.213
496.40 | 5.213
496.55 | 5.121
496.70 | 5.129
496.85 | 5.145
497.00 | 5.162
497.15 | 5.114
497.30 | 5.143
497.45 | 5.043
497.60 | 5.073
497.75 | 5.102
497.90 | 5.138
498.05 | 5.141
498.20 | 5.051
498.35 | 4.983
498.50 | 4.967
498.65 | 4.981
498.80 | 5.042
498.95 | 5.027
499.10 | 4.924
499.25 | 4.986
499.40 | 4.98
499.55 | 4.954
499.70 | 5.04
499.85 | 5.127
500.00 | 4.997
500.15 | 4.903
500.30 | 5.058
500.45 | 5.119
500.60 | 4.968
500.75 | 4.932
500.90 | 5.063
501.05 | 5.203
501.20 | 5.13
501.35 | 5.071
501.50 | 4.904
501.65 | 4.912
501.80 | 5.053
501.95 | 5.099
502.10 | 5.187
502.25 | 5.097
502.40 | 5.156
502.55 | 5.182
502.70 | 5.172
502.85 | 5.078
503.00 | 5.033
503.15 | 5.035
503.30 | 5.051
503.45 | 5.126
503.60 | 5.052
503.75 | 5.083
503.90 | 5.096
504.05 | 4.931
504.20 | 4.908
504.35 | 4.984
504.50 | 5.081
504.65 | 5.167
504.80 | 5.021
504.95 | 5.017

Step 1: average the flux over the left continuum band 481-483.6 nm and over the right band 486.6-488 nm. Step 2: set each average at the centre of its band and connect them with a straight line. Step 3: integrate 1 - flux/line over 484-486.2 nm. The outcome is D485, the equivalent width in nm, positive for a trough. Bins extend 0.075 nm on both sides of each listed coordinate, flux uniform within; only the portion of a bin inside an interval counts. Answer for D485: 0.22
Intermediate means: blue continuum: 5.19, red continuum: 4.77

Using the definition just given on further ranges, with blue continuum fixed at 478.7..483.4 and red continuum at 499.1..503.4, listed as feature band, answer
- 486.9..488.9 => 0.088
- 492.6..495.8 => -0.009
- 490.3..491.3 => 0.015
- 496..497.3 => -0.019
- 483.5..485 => 0.055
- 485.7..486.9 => 0.342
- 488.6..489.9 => 0.021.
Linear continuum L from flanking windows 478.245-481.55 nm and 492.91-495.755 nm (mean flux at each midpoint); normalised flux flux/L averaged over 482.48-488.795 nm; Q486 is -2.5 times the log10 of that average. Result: 0.10 mag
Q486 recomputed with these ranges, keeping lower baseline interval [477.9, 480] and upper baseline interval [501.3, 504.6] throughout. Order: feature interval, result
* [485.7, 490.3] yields 0.11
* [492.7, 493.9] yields 0.01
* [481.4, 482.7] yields 0.01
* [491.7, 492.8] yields 0.02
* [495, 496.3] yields 0.00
